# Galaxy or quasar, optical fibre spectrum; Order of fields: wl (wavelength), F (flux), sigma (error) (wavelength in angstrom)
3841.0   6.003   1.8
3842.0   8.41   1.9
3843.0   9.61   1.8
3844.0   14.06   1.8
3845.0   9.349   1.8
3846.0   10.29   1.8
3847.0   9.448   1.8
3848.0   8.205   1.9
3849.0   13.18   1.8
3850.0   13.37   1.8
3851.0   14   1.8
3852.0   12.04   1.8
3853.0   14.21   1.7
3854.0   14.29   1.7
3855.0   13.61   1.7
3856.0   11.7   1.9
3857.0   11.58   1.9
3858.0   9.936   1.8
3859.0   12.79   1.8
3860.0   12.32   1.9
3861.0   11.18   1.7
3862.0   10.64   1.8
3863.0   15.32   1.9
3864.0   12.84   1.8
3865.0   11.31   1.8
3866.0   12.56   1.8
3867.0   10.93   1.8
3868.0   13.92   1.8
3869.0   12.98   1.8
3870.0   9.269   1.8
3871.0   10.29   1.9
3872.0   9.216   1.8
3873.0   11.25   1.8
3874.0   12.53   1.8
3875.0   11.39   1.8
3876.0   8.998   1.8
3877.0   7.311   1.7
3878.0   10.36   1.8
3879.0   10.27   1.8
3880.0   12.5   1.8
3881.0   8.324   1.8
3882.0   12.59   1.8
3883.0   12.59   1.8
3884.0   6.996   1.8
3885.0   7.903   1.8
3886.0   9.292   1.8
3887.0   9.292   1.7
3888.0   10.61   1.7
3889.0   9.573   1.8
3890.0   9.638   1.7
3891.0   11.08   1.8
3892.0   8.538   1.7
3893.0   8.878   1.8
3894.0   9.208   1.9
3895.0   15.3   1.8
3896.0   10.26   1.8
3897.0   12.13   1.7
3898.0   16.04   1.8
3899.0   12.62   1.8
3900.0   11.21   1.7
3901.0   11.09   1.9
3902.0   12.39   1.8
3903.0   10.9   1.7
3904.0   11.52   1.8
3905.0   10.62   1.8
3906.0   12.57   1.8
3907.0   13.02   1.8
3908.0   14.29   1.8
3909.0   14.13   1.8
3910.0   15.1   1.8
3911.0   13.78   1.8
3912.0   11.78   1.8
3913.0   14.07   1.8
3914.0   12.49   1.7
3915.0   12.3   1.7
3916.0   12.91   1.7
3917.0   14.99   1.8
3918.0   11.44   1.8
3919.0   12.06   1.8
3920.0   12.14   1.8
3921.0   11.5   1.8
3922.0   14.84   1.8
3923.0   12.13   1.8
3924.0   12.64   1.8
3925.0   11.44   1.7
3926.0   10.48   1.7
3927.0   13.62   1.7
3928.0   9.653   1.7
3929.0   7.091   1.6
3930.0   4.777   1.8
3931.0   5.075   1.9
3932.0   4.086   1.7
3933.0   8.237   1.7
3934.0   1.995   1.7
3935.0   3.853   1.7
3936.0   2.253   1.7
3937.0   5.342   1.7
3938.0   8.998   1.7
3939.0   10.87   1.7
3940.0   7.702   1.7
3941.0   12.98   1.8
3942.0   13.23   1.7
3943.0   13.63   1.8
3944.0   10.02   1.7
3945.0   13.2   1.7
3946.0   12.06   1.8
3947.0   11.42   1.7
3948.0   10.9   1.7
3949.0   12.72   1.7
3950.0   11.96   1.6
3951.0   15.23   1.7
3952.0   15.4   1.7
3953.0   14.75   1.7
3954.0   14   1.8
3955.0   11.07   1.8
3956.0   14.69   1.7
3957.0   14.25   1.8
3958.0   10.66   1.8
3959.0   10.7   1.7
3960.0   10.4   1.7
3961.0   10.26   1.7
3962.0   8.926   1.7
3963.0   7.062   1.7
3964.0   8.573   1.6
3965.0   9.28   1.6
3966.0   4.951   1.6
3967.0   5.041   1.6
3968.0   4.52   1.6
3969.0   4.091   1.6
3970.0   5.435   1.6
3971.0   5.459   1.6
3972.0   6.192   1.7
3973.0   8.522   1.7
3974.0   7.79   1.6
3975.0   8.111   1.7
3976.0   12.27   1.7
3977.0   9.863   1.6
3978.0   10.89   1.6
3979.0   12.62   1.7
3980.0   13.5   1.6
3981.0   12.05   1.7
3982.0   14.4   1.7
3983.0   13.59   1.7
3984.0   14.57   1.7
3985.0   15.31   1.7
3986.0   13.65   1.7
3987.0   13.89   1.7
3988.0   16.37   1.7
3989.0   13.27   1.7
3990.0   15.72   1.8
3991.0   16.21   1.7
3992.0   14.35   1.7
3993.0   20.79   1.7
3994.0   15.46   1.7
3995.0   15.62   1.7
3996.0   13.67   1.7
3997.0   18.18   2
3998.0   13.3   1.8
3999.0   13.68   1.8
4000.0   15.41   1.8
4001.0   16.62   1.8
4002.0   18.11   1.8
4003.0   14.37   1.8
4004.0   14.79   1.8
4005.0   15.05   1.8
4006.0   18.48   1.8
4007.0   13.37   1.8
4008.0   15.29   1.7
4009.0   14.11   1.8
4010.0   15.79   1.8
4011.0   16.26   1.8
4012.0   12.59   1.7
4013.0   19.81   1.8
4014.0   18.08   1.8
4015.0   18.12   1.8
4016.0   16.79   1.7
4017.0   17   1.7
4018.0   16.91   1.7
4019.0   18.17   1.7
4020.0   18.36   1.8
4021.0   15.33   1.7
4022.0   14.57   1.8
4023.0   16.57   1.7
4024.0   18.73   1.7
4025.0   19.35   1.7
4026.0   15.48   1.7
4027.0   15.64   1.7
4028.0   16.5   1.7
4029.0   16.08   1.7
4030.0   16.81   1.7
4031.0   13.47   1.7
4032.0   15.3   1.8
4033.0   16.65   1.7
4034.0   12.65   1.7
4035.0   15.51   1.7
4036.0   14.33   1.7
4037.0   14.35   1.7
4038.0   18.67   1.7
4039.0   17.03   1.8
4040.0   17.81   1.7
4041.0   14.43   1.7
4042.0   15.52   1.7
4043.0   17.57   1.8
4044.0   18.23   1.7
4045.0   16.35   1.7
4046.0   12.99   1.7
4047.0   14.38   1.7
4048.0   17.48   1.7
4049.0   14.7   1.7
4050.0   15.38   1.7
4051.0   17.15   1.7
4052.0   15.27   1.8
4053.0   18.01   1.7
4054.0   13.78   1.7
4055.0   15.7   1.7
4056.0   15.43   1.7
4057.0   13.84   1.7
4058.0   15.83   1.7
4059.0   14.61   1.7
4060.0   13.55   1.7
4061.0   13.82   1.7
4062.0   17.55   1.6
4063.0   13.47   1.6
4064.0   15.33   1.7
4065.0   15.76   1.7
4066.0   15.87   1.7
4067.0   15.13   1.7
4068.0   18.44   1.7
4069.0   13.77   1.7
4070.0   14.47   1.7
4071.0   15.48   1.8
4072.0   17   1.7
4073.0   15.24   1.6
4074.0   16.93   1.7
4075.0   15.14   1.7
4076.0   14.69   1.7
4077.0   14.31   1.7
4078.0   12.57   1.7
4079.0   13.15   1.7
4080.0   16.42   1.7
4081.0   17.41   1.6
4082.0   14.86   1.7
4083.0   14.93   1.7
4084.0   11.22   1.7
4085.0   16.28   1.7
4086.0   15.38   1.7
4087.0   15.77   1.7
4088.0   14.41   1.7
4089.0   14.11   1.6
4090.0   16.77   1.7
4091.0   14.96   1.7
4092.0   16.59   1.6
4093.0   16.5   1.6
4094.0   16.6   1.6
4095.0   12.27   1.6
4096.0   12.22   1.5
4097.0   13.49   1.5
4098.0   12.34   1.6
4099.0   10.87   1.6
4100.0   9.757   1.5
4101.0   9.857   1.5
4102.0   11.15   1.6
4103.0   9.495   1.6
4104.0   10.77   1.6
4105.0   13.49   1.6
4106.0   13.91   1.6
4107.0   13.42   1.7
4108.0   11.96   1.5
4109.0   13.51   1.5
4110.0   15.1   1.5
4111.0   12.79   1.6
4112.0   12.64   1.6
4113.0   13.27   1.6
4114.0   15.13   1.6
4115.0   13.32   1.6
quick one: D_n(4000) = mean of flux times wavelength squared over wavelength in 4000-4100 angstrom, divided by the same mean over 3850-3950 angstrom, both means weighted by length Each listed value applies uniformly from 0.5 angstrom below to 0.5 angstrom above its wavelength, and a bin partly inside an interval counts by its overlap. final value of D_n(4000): 1.51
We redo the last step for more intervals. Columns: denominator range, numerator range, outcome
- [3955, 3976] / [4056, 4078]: 1.90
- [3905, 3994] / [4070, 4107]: 1.36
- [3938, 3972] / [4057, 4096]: 1.55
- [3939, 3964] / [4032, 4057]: 1.39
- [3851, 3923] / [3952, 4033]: 1.23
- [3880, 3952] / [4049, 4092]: 1.51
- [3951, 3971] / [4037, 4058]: 1.71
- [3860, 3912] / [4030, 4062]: 1.49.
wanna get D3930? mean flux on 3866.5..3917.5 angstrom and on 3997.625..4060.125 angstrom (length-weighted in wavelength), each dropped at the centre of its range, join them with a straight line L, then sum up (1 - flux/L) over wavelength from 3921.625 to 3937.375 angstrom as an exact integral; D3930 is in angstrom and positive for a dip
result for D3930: 5.80 angstrom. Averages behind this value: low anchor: 11.4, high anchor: 15.9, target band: 7.94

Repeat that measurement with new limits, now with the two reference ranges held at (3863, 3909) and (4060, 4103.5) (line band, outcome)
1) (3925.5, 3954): 5.41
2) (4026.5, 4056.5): -4.38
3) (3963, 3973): 5.10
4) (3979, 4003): -3.98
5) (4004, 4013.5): -1.72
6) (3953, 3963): 0.60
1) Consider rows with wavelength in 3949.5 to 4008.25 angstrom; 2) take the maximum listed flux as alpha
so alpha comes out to 20.79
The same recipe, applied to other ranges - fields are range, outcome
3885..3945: 16.04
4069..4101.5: 17.41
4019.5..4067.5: 19.35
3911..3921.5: 14.99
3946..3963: 15.4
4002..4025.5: 19.81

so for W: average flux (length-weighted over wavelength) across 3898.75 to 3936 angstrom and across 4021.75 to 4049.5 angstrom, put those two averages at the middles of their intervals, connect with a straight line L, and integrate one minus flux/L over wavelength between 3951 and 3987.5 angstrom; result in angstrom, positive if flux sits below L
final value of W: 7.2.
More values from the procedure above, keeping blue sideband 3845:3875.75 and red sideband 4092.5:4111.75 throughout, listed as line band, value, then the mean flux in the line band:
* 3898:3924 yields -1.55 angstrom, 12.7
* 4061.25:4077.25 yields -3.88 angstrom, 15.5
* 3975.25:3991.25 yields -1.69 angstrom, 13.5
